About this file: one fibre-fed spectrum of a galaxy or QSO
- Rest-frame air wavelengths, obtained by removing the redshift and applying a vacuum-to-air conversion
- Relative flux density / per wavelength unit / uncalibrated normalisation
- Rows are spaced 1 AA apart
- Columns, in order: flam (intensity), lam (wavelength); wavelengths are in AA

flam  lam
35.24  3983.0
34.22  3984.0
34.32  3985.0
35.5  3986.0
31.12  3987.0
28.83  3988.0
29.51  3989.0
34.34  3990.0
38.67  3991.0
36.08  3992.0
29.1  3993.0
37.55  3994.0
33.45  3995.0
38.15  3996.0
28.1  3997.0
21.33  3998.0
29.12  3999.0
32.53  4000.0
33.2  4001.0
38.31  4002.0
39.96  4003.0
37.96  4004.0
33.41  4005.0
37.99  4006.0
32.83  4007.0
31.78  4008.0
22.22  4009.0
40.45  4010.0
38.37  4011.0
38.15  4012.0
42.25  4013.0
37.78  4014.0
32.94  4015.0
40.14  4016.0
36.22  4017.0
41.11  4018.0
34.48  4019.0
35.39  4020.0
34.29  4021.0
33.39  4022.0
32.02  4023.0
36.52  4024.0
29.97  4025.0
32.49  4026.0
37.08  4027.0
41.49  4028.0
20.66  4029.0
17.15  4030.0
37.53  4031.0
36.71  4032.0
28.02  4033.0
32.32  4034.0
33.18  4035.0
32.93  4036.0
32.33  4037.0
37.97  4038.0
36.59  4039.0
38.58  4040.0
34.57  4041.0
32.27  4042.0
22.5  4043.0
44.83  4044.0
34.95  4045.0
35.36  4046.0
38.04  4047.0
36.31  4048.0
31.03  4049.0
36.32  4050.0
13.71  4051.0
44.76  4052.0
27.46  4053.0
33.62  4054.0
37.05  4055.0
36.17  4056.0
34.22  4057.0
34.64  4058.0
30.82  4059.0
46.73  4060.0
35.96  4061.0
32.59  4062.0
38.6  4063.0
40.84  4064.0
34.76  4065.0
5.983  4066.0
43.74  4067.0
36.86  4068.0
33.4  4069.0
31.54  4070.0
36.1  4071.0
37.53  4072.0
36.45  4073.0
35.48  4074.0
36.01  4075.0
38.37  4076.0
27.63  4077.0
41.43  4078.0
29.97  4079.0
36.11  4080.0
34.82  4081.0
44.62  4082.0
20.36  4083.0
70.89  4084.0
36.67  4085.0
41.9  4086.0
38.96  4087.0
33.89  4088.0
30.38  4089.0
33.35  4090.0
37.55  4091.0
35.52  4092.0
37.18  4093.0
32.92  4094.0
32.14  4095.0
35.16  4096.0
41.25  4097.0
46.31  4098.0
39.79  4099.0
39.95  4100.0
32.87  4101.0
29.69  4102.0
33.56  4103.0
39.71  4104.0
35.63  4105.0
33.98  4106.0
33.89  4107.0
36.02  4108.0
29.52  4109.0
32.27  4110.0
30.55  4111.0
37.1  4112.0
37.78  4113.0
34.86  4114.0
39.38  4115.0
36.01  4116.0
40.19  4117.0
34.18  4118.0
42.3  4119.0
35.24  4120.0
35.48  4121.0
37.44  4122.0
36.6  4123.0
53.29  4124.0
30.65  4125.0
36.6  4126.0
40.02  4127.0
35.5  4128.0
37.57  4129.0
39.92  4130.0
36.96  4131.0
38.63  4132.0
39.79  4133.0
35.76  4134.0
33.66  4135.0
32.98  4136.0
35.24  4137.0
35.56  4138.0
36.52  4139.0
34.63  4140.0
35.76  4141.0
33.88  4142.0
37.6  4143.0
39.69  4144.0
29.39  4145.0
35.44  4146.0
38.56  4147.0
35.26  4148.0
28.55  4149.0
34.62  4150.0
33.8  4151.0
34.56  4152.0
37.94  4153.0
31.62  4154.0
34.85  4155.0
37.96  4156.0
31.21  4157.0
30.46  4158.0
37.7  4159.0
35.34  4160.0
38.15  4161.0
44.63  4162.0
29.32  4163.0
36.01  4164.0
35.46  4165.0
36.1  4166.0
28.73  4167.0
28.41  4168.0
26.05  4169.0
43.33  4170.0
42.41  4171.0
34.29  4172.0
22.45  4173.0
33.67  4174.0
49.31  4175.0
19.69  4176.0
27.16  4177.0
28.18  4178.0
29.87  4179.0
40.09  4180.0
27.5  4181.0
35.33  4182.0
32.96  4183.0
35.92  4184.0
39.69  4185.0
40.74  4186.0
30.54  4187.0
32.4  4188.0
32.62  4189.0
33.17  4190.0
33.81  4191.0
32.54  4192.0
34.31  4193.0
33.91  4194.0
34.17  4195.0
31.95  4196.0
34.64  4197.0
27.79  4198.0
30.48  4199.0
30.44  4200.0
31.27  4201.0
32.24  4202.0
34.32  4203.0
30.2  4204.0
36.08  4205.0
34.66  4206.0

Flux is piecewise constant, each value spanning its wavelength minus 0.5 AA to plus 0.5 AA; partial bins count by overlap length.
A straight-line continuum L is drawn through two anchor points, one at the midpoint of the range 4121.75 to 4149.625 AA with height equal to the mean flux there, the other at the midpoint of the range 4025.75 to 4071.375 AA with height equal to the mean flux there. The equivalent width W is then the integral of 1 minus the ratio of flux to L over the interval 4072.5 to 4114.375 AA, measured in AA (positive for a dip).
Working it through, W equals -1.4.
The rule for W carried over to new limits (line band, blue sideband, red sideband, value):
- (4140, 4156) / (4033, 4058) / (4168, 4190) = -0.6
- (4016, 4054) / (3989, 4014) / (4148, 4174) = 0.8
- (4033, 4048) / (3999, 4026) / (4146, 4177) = 0.2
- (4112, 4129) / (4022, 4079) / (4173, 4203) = -2.3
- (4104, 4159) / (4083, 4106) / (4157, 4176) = 0.2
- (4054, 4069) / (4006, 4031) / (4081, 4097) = 0.6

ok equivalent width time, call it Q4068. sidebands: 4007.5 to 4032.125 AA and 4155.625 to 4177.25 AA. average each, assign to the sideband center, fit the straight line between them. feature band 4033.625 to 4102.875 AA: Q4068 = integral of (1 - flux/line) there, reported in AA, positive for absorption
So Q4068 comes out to -2.3 AA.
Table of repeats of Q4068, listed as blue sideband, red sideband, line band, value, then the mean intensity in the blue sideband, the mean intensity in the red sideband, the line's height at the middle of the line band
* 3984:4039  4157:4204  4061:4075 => -0.2 AA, 33.9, 33.4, 33.7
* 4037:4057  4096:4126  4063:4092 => -0.4 AA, 34.3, 36.7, 35.4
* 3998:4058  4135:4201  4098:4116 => -0.7 AA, 34.1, 33.9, 34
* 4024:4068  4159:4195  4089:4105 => -1.2 AA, 33.6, 33.9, 33.7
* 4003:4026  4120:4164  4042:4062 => 0.7 AA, 35.5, 36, 35.6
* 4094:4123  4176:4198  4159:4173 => -0.4 AA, 36.1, 33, 33.8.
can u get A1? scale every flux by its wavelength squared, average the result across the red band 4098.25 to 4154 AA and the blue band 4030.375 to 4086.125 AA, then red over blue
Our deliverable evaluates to 1.06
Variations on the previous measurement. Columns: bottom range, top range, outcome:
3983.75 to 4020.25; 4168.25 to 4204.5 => 1.05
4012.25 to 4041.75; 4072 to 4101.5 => 1.11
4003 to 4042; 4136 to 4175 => 1.08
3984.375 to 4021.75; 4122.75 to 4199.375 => 1.09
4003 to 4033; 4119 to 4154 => 1.11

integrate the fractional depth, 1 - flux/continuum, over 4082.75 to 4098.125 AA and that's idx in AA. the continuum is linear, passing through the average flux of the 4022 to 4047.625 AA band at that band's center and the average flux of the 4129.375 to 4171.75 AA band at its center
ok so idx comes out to -1.6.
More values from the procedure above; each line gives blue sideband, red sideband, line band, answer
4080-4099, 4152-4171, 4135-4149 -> 0.2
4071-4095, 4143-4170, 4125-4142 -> -0.6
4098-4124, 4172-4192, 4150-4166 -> -0.6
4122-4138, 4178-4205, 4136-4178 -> 1.5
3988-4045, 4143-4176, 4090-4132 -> -2.7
